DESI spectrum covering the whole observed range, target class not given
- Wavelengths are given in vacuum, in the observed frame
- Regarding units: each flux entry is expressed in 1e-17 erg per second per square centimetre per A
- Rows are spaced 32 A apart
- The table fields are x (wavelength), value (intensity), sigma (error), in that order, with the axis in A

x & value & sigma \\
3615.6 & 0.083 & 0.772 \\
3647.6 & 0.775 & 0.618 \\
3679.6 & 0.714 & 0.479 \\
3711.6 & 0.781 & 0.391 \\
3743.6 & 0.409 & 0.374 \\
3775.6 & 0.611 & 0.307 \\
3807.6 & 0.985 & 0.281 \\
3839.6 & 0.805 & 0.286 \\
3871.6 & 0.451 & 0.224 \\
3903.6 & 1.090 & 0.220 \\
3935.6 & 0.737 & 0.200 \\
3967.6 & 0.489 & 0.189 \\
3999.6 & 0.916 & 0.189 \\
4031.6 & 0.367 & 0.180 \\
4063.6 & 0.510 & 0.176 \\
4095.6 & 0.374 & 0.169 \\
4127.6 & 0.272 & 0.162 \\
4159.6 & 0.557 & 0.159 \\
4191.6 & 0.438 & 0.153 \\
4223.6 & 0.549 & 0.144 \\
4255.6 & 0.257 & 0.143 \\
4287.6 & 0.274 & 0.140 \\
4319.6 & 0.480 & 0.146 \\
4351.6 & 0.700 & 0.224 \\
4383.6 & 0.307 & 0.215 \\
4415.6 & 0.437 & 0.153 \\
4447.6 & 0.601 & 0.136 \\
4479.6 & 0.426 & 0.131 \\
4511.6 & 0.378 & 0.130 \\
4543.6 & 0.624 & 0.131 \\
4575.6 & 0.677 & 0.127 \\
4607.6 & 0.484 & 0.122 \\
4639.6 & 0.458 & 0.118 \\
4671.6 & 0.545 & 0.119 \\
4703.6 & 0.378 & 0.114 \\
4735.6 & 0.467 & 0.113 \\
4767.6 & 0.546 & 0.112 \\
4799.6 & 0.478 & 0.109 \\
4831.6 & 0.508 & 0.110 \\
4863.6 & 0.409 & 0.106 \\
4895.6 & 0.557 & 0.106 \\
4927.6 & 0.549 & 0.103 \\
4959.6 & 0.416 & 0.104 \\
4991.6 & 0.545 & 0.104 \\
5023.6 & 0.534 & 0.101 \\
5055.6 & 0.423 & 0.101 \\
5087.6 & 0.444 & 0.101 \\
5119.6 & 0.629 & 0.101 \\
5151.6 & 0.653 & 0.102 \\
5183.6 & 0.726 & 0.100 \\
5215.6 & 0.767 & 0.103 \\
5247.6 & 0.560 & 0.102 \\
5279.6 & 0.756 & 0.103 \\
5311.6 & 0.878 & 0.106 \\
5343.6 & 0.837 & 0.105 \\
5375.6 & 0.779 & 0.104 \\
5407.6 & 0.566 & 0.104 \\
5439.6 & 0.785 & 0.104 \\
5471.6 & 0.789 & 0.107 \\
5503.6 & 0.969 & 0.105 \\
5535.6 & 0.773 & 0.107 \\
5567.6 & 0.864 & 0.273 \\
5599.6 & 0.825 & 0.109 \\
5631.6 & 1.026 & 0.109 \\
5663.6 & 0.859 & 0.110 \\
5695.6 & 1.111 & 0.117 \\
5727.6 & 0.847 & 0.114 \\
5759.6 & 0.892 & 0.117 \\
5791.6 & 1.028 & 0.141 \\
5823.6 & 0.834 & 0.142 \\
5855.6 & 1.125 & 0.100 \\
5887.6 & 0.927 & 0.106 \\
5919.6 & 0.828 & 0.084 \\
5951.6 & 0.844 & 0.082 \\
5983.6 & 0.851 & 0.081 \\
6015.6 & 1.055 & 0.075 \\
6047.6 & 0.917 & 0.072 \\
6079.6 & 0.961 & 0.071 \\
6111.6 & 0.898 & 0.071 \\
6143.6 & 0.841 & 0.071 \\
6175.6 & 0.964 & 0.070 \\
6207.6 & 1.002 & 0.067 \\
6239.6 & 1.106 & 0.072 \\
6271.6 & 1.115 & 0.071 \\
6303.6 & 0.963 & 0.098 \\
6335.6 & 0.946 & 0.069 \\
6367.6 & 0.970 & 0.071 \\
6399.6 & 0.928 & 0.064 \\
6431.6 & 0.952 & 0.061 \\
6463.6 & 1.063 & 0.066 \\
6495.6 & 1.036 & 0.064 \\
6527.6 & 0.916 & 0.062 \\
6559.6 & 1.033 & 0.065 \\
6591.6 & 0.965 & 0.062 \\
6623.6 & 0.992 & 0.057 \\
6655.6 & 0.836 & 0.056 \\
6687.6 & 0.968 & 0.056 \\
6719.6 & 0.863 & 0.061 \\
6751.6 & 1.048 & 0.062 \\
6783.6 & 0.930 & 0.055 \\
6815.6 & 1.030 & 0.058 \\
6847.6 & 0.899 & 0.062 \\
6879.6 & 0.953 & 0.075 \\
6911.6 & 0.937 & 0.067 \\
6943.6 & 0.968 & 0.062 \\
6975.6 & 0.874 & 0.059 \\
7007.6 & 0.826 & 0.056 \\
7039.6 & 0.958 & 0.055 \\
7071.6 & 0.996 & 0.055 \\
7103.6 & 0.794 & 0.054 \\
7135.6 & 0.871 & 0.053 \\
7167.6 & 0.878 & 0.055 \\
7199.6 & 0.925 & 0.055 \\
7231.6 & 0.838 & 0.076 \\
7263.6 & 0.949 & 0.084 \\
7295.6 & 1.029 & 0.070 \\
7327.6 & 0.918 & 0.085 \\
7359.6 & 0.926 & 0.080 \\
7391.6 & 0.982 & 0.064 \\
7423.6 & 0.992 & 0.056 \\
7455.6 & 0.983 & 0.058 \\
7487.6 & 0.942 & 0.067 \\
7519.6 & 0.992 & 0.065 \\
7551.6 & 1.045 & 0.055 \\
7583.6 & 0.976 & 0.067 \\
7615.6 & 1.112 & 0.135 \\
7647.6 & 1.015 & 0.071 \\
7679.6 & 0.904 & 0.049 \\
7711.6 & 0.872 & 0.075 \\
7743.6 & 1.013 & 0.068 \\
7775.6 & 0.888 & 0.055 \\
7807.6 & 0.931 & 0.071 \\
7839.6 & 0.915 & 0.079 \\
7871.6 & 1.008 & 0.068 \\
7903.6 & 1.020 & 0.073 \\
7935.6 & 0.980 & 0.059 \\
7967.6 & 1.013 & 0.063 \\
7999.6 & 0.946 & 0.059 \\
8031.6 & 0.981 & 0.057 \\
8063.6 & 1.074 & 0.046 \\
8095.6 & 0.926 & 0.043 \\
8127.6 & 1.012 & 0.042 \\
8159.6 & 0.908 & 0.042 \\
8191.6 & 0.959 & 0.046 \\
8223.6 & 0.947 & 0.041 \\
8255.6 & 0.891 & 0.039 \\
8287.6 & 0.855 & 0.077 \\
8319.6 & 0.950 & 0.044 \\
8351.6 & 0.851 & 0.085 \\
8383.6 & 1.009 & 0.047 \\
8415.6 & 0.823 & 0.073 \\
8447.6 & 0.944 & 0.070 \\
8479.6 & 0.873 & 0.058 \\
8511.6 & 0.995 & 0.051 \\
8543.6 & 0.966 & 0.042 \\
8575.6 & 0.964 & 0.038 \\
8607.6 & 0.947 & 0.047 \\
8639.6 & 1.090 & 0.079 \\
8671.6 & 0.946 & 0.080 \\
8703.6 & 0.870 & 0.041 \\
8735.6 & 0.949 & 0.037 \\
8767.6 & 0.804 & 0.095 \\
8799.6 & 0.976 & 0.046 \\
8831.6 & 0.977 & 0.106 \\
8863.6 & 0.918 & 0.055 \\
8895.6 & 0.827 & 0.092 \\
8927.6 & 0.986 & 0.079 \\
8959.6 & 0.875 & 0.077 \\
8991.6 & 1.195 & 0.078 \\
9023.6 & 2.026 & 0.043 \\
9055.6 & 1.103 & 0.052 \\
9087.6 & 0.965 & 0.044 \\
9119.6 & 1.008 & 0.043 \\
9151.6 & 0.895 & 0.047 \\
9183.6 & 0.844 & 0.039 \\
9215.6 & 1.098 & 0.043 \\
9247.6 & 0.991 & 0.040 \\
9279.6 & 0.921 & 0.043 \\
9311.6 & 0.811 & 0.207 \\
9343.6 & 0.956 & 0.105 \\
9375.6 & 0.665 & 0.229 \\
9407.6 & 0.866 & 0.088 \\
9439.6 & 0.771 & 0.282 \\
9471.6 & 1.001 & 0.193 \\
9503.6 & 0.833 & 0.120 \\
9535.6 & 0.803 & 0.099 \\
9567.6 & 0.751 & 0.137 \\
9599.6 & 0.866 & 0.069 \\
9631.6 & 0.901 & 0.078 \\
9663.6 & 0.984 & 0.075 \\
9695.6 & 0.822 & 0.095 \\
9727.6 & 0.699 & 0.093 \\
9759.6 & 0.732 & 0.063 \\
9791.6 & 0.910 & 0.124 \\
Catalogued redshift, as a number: 0.37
